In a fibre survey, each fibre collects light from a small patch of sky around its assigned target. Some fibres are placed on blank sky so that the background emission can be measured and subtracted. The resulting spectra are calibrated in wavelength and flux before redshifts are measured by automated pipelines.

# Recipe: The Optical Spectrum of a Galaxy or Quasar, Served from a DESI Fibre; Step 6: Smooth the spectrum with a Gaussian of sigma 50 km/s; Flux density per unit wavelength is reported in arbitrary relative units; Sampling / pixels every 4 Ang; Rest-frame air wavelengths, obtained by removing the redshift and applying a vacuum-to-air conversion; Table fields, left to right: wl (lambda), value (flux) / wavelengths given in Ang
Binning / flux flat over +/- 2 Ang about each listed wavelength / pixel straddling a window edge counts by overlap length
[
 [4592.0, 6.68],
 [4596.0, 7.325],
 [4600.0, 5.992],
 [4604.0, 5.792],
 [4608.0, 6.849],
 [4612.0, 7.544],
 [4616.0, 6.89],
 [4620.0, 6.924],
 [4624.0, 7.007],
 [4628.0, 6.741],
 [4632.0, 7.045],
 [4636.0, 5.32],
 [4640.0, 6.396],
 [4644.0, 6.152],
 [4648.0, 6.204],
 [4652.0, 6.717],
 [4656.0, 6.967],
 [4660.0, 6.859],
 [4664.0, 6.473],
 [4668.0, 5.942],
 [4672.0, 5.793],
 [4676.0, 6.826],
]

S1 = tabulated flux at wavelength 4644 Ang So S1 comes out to 6.152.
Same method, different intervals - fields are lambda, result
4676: 6.826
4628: 6.741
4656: 6.967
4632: 7.045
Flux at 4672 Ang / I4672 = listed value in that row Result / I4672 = 5.793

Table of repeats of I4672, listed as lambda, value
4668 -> 5.942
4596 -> 7.325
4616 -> 6.89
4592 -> 6.68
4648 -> 6.204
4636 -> 5.32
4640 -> 6.396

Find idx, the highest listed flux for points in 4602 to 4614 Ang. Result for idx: 7.544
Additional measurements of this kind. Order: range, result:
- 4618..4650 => 7.045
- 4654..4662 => 6.967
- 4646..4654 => 6.717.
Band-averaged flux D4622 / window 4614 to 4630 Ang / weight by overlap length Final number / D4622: 6.89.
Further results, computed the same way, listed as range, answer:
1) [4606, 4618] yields 7.09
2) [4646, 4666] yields 6.64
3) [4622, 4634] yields 6.93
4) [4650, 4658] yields 6.84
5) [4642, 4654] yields 6.36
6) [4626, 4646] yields 6.33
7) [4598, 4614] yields 6.54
